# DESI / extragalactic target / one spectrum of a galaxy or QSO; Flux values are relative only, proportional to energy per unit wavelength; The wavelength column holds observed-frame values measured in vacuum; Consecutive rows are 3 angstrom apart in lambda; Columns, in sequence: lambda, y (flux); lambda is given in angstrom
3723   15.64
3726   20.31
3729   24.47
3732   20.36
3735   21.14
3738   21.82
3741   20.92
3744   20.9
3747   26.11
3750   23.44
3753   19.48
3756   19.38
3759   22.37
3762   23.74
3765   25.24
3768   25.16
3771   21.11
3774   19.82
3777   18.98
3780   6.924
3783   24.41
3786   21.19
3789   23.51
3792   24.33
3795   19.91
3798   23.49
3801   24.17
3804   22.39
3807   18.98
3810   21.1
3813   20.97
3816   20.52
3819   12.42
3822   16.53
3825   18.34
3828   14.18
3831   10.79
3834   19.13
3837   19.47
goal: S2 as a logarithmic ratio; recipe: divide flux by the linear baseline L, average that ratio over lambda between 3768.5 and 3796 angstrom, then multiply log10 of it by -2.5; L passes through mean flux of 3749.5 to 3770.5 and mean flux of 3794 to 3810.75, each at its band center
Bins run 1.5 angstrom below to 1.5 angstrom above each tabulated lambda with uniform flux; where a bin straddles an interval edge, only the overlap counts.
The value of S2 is 0.10 mag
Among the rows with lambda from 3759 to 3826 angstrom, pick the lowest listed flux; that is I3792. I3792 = 6.924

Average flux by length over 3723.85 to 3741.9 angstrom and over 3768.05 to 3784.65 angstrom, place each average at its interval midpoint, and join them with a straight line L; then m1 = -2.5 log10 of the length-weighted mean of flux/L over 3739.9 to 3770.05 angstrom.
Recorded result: -0.134 mag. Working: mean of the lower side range 21.3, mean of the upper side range 18.9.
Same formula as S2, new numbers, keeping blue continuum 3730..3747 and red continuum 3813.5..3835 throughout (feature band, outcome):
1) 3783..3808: -0.241 mag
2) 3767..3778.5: -0.089 mag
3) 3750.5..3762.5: -0.041 mag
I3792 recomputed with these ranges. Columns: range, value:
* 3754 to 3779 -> 18.98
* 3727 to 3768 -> 19.38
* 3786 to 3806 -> 19.91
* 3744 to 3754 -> 19.48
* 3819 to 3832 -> 10.79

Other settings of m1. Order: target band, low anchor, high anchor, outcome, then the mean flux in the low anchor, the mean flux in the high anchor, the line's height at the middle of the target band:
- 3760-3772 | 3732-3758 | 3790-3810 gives -0.10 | 21.6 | 22.2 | 21.8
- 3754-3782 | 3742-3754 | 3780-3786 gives 0.02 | 22.5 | 19.2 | 20.7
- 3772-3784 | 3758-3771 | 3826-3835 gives 0.25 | 23.8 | 14.7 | 22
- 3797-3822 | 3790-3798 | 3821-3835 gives -0.04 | 22.5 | 15.6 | 19.4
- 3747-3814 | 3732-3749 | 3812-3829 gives -0.10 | 22.1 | 17.1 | 19.6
